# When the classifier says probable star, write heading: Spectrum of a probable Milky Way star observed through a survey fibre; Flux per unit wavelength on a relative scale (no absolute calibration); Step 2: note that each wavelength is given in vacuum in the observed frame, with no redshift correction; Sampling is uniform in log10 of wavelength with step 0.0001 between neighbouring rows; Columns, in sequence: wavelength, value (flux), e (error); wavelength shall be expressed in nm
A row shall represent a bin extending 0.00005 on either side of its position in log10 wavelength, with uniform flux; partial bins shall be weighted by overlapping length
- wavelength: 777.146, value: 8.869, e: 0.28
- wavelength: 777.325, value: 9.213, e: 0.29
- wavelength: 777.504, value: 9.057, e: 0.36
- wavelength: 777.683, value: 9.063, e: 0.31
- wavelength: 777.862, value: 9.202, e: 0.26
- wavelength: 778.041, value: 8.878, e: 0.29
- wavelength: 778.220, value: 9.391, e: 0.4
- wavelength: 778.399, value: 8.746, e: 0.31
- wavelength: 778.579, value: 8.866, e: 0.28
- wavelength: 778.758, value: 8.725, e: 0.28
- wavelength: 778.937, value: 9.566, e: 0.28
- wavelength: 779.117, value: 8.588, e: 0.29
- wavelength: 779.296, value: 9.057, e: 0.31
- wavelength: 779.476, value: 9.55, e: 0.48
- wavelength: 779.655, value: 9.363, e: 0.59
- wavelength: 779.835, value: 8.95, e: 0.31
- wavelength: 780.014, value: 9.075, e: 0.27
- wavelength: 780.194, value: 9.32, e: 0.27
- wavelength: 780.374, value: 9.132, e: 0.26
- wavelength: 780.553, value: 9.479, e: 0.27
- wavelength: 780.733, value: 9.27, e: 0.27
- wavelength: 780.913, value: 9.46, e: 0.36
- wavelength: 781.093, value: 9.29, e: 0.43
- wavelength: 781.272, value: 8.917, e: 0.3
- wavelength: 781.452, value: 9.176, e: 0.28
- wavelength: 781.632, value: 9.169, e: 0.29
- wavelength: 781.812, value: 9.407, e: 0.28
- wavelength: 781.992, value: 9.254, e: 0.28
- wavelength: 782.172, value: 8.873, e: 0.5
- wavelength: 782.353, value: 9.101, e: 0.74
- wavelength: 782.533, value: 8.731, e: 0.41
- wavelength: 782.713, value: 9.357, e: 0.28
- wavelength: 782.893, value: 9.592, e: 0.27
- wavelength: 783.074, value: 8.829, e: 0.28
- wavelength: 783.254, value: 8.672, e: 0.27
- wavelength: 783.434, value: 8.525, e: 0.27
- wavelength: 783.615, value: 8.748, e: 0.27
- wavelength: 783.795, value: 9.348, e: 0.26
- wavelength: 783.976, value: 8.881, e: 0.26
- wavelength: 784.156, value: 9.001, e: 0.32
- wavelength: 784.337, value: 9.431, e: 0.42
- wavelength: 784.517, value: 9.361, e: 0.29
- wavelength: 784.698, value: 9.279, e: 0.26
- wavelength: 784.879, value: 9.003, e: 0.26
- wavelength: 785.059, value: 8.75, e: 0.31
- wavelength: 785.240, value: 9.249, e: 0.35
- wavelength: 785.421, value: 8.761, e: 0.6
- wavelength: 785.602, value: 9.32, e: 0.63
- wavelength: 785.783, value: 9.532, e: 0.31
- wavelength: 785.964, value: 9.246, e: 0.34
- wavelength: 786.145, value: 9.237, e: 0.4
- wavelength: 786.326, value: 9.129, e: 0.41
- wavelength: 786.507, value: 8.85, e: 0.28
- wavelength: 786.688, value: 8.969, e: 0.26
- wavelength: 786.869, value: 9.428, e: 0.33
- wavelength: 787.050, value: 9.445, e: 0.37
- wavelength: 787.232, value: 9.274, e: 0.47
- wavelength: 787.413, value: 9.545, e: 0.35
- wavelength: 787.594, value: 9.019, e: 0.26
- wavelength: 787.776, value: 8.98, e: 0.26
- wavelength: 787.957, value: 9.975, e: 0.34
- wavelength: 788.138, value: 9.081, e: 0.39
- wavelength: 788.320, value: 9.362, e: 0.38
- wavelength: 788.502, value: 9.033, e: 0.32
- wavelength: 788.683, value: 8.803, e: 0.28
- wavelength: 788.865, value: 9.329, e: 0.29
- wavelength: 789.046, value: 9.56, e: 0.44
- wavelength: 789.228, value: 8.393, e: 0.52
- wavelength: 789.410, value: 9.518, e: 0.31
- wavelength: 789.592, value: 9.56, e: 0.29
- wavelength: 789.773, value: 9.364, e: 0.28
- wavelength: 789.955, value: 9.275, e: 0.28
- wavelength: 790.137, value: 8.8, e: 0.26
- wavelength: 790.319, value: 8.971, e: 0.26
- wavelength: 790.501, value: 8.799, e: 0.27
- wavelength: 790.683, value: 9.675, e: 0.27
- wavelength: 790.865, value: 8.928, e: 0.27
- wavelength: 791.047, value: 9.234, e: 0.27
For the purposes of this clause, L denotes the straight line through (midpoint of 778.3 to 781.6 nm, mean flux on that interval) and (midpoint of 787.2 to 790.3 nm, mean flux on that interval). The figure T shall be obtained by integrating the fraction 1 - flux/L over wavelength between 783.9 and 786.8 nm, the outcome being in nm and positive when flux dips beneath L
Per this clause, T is 0.02 nm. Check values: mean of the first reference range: 9.14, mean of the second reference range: 9.22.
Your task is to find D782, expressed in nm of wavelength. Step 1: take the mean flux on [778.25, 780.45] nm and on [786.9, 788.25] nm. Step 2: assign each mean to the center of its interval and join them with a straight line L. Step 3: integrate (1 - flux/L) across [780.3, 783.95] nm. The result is 0.02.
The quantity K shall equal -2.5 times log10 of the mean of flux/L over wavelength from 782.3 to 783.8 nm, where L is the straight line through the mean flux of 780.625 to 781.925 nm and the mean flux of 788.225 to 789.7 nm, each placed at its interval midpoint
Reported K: 0.03 mag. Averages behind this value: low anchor 9.25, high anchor 9.2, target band 8.97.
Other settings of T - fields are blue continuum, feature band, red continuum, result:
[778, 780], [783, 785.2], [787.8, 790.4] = 0.036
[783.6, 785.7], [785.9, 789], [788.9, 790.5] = -0.028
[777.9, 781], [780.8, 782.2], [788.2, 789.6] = -0.009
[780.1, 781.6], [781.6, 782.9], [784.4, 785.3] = 0.007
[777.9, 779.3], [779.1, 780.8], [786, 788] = -0.034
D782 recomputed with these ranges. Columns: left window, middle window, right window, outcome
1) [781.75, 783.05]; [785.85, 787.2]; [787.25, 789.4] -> 0.00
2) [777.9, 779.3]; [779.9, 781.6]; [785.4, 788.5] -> -0.03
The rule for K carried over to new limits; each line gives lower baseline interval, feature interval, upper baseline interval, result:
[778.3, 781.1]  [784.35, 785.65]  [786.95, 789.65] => 0.01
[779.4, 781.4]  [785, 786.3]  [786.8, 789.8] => 0.01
